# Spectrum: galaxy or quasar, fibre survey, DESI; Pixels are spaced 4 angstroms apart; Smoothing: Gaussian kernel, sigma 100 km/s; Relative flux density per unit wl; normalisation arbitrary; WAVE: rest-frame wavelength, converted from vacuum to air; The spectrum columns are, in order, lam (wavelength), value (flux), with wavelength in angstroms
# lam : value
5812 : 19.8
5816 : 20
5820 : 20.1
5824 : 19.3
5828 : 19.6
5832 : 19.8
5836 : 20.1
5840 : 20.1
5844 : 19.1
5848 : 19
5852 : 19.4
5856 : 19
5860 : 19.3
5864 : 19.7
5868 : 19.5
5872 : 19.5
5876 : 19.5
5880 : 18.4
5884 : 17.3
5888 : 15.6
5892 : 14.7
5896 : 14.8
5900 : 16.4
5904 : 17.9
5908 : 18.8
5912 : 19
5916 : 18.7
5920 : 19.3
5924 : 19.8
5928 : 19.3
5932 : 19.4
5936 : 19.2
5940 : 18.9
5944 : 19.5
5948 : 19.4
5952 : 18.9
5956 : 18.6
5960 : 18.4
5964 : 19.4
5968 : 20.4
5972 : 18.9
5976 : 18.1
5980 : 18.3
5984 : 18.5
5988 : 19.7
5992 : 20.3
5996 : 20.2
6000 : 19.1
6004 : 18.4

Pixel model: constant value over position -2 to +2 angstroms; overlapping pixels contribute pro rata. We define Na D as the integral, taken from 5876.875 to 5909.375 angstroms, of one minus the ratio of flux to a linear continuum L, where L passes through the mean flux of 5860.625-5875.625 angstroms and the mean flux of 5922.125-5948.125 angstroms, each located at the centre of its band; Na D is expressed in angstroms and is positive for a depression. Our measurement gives 4.5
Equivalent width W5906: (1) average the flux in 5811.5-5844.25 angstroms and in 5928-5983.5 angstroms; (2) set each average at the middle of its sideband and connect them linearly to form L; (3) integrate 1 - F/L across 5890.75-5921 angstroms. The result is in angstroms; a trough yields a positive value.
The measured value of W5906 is 2.9 angstroms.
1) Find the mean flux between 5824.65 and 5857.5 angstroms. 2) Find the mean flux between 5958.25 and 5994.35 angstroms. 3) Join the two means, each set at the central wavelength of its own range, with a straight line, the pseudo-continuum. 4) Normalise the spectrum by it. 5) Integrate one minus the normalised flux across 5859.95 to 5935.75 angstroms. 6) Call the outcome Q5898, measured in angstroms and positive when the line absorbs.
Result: 4.3 angstroms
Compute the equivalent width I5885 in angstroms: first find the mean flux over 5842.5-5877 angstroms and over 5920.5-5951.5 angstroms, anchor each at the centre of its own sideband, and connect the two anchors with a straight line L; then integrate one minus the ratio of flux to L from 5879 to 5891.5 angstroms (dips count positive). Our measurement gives 1.7 angstroms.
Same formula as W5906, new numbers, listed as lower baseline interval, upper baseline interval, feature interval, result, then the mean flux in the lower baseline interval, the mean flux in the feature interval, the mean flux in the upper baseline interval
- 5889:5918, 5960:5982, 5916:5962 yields -2.7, 17.1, 19.1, 19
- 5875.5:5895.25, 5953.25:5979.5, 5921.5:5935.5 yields -1.2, 16.8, 19.5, 18.9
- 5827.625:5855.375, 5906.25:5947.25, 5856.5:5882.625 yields 0.3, 19.6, 19.3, 19.2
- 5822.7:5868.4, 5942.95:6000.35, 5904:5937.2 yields 0.3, 19.5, 19.1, 19.2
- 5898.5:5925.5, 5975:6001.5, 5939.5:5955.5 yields -0.2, 18.6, 19.1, 19.2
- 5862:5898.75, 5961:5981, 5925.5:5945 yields -0.8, 17.6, 19.3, 19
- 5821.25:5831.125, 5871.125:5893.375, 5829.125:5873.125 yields -2.1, 19.5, 19.5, 17.5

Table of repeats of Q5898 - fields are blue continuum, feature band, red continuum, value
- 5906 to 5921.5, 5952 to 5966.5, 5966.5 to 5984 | 0.0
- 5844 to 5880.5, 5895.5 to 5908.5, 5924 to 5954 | 1.5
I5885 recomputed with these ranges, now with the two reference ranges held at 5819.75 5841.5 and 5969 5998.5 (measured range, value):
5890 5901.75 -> 2.6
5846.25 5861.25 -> 0.4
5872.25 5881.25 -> 0.2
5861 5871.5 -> 0.1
